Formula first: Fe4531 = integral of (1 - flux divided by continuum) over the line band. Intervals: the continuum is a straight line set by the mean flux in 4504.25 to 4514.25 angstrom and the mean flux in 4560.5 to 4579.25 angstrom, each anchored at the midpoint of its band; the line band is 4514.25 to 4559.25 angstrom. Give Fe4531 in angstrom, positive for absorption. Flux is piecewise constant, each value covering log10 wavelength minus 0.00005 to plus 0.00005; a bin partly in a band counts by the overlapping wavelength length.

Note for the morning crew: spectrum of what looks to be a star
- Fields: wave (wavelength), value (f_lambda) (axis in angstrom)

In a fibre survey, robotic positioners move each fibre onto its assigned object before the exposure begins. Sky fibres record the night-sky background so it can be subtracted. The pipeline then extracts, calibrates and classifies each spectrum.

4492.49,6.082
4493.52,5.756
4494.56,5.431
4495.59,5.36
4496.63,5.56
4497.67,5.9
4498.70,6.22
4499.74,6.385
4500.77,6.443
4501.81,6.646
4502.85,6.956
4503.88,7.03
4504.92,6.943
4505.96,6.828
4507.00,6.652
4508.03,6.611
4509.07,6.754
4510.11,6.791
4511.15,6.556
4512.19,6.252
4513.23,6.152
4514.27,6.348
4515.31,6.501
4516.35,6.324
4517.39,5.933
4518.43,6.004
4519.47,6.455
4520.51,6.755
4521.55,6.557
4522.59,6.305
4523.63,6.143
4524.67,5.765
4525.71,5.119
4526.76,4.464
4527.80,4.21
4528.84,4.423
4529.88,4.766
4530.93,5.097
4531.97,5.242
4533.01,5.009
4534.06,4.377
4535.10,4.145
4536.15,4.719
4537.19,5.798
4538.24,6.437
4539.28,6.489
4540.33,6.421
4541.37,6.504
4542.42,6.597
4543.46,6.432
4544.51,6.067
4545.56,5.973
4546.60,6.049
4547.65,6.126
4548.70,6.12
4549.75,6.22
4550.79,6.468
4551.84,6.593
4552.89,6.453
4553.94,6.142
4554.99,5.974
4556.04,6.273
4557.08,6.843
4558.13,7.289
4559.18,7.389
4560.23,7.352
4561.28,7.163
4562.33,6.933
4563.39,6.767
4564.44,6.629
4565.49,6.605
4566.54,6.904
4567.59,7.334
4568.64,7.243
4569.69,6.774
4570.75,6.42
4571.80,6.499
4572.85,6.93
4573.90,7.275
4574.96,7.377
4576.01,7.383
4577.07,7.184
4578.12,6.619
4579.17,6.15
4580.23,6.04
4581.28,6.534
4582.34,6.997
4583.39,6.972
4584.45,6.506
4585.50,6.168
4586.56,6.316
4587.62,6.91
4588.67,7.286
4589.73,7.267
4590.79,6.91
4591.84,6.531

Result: 5.5 angstrom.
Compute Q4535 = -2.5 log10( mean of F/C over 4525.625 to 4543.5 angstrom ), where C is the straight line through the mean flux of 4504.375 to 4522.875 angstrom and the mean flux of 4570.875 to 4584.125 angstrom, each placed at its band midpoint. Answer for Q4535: 0.23 mag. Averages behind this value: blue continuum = 6.49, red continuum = 6.81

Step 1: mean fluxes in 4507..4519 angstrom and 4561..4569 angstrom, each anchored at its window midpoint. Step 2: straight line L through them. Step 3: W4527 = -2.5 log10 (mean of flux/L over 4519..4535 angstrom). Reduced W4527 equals 0.22 mag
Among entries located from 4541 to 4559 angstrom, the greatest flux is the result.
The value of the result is 7.289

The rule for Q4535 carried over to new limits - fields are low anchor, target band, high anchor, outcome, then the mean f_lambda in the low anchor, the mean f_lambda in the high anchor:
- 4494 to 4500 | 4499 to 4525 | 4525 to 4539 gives -0.195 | 5.78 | 4.95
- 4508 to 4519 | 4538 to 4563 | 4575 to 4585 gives 0.011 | 6.37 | 6.74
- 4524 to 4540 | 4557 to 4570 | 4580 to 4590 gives -0.163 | 5.1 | 6.71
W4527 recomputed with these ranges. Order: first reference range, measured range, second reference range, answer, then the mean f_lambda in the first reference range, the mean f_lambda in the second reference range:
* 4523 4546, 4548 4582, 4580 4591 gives -0.09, 5.47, 6.73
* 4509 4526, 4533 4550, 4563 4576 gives 0.12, 6.28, 6.92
